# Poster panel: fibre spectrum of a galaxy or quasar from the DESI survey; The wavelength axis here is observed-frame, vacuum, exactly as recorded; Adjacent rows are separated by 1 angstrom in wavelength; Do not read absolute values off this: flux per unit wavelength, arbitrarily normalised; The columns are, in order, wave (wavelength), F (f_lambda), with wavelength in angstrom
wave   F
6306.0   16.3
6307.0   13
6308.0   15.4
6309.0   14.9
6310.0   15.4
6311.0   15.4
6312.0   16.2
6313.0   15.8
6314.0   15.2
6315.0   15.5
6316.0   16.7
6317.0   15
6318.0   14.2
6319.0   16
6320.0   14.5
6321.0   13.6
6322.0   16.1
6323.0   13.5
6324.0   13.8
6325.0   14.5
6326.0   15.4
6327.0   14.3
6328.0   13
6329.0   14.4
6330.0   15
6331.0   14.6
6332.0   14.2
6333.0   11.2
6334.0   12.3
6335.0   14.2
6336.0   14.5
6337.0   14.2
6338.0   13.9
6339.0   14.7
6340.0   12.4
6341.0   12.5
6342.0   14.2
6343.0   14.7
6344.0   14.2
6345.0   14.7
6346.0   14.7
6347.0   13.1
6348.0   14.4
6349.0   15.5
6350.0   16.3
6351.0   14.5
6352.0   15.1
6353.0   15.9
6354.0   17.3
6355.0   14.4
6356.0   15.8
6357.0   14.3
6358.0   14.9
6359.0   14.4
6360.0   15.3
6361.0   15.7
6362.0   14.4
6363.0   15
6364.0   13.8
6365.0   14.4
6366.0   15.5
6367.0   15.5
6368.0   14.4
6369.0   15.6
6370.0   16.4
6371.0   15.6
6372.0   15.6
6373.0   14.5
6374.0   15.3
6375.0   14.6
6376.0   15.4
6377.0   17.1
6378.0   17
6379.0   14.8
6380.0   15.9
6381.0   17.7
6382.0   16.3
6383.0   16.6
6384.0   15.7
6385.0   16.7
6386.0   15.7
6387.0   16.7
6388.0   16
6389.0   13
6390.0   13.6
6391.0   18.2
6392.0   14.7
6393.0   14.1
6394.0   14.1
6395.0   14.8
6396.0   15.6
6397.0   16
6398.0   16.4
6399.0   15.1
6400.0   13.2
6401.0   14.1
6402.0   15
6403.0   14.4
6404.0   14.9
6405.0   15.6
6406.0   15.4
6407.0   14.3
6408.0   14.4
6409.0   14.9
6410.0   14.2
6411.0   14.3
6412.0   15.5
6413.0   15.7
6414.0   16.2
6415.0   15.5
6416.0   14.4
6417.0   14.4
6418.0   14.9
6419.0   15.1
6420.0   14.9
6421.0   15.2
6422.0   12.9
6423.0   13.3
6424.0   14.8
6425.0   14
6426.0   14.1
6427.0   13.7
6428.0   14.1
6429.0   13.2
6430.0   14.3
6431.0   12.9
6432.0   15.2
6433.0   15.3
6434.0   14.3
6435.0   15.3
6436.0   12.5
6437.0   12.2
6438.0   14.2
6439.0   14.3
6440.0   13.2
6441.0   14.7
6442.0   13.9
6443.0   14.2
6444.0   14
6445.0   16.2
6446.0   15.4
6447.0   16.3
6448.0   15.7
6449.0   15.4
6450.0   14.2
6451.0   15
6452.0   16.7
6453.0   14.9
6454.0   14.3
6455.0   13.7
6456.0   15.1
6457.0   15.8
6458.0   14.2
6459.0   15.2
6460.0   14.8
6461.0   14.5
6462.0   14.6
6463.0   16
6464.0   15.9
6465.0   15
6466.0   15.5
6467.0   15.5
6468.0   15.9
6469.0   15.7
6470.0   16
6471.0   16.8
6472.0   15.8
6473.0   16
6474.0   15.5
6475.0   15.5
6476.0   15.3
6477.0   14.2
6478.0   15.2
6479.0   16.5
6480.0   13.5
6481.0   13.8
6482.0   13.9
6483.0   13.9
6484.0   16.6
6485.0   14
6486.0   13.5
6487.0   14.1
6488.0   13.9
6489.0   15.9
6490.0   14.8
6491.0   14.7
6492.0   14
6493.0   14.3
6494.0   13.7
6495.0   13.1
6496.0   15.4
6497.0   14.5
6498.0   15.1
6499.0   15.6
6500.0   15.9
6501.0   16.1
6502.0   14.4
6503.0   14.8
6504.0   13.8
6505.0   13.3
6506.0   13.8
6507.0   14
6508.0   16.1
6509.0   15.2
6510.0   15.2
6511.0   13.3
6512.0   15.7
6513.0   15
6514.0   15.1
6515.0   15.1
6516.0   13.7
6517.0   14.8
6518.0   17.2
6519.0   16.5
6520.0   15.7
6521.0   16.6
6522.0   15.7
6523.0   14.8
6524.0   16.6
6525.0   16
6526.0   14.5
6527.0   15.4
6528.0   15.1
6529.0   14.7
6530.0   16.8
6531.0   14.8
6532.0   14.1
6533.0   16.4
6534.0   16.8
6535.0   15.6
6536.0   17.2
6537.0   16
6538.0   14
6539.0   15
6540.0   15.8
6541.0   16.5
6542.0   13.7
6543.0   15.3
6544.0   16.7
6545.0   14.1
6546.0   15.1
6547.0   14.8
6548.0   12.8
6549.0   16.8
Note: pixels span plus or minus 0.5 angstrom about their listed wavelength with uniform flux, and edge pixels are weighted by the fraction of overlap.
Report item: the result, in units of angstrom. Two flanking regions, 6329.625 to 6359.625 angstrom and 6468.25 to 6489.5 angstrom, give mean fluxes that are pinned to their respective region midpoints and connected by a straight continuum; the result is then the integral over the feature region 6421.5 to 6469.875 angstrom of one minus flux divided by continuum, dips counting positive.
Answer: 0.8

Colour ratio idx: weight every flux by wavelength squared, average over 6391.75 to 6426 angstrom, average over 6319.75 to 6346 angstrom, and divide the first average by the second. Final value 1.08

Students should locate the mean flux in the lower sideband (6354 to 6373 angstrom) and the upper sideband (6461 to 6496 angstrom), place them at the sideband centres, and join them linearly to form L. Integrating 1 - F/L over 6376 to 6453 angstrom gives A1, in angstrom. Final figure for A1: 0.60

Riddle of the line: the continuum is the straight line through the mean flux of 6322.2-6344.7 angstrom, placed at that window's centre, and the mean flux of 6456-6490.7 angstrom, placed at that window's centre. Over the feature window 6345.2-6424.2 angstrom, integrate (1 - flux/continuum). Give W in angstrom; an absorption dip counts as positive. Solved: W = -4.4 angstrom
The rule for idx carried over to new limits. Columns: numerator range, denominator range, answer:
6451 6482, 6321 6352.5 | 1.12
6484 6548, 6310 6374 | 1.08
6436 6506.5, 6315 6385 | 1.04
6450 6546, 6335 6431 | 1.05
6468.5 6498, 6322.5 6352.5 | 1.10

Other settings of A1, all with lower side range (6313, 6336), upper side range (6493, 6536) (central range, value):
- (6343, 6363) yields -0.59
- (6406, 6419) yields -0.12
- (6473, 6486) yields 0.18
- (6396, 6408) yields -0.17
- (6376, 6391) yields -1.33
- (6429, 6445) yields 0.85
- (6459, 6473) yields -0.53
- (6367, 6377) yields -0.51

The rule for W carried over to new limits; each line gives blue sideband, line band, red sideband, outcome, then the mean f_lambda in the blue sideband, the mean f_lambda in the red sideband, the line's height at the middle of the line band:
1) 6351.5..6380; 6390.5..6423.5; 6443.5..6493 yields 0.7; 15.3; 15.1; 15.2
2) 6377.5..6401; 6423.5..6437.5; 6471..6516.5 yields 1.1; 15.5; 14.8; 15.2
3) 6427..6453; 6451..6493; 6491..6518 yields -1.2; 14.5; 14.7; 14.6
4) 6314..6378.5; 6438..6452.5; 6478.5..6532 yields -0.1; 14.7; 14.9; 14.8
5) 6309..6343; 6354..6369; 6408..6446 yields -0.5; 14.4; 14.4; 14.4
